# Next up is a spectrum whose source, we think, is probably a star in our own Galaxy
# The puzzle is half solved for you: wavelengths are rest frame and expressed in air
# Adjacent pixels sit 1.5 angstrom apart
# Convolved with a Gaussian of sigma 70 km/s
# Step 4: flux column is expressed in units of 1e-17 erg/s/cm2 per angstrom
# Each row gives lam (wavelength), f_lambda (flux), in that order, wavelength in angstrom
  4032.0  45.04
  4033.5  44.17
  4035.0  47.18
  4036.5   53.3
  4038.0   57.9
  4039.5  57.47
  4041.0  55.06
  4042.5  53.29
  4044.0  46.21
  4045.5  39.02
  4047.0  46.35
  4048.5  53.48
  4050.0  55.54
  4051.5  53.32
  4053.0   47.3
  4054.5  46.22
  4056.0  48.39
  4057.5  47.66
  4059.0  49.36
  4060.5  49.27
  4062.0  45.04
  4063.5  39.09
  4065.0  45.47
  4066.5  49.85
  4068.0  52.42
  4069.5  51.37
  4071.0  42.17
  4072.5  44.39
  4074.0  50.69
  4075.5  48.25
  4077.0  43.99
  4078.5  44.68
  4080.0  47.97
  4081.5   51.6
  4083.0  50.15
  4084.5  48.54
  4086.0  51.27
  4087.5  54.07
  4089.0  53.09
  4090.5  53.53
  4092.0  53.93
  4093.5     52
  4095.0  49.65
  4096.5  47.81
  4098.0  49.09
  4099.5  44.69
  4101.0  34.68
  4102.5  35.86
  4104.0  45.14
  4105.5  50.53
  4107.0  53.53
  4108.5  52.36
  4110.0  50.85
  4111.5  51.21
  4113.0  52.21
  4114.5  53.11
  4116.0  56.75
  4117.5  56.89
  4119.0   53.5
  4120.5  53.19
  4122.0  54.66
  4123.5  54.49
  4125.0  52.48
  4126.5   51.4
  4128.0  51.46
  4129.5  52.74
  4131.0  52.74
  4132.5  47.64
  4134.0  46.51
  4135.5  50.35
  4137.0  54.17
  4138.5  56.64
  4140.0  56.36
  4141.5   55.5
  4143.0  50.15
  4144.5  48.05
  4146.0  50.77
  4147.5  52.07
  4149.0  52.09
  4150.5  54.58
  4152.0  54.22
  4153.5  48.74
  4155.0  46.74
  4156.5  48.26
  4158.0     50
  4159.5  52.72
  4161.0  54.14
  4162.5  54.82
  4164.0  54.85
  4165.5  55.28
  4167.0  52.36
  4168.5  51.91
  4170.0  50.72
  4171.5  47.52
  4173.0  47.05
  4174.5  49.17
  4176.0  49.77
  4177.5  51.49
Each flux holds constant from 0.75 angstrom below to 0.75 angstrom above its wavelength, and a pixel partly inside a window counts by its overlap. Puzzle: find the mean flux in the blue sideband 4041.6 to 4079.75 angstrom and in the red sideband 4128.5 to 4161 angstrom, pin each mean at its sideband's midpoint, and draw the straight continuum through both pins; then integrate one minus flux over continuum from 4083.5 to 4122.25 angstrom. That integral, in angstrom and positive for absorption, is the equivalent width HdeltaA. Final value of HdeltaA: -0.6 angstrom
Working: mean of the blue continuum 47.7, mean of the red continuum 51.5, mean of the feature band 50.4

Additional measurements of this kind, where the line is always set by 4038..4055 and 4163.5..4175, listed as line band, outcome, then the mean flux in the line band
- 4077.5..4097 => 0.1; 50.6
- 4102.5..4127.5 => -0.6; 52.1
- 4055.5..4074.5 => 1.3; 47.3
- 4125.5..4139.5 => -0.2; 51.6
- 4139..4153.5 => -0.4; 52.5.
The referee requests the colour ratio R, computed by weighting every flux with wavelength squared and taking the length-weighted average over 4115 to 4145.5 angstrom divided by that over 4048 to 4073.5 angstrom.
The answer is 1.13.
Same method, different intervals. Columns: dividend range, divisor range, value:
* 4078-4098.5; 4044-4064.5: 1.08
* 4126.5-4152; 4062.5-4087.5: 1.12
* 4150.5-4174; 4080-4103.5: 1.09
